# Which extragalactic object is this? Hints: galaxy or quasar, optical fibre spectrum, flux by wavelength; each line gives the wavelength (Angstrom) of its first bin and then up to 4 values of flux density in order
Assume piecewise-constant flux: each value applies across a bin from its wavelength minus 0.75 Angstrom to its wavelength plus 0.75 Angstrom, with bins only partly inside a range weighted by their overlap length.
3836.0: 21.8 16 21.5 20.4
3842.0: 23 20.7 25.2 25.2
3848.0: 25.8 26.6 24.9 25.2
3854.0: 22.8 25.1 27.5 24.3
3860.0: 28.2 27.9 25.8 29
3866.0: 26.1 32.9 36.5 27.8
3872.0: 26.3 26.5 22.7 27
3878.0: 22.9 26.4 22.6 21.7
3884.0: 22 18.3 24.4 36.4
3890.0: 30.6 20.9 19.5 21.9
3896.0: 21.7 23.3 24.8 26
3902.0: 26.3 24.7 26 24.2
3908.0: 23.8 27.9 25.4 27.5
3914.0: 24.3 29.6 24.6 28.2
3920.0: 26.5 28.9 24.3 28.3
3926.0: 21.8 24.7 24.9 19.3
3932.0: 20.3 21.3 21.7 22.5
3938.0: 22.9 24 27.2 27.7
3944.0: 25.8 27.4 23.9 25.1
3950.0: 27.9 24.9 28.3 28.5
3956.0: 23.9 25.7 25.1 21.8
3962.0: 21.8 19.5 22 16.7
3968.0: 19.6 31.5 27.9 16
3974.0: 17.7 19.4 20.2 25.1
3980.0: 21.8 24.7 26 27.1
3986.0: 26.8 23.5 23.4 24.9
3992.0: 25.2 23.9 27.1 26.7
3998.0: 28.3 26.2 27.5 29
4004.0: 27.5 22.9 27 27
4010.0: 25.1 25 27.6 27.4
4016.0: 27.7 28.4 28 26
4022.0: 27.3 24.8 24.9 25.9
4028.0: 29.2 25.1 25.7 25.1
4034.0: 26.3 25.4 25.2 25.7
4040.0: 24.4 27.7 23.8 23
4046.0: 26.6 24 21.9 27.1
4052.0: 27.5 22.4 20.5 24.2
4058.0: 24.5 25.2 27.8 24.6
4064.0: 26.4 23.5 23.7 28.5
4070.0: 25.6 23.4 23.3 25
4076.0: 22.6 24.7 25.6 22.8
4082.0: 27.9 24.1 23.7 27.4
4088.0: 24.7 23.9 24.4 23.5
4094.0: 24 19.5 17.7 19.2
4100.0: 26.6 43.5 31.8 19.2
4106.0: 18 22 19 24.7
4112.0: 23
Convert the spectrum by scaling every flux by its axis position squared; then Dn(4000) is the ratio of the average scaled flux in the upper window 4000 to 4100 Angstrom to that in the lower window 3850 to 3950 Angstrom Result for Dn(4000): 1.07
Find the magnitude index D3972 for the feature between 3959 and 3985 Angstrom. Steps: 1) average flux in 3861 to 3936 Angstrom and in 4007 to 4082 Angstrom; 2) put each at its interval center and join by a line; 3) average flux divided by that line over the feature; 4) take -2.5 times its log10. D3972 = 0.14 mag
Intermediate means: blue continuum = 25.3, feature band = 22.3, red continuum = 25.4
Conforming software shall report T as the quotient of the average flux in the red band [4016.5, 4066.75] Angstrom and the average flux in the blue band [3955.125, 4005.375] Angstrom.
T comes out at 1.06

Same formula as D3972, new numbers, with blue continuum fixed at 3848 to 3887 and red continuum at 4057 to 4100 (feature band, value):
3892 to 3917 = 0.03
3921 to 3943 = 0.06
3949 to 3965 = 0.02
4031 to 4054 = -0.03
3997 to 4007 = -0.09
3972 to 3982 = 0.20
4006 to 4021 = -0.09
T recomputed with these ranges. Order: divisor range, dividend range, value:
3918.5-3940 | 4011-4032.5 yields 1.12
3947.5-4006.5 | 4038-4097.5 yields 1.00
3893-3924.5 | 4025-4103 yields 0.99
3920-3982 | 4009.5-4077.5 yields 1.07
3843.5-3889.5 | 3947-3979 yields 0.89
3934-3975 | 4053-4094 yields 1.03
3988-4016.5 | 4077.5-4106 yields 0.94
